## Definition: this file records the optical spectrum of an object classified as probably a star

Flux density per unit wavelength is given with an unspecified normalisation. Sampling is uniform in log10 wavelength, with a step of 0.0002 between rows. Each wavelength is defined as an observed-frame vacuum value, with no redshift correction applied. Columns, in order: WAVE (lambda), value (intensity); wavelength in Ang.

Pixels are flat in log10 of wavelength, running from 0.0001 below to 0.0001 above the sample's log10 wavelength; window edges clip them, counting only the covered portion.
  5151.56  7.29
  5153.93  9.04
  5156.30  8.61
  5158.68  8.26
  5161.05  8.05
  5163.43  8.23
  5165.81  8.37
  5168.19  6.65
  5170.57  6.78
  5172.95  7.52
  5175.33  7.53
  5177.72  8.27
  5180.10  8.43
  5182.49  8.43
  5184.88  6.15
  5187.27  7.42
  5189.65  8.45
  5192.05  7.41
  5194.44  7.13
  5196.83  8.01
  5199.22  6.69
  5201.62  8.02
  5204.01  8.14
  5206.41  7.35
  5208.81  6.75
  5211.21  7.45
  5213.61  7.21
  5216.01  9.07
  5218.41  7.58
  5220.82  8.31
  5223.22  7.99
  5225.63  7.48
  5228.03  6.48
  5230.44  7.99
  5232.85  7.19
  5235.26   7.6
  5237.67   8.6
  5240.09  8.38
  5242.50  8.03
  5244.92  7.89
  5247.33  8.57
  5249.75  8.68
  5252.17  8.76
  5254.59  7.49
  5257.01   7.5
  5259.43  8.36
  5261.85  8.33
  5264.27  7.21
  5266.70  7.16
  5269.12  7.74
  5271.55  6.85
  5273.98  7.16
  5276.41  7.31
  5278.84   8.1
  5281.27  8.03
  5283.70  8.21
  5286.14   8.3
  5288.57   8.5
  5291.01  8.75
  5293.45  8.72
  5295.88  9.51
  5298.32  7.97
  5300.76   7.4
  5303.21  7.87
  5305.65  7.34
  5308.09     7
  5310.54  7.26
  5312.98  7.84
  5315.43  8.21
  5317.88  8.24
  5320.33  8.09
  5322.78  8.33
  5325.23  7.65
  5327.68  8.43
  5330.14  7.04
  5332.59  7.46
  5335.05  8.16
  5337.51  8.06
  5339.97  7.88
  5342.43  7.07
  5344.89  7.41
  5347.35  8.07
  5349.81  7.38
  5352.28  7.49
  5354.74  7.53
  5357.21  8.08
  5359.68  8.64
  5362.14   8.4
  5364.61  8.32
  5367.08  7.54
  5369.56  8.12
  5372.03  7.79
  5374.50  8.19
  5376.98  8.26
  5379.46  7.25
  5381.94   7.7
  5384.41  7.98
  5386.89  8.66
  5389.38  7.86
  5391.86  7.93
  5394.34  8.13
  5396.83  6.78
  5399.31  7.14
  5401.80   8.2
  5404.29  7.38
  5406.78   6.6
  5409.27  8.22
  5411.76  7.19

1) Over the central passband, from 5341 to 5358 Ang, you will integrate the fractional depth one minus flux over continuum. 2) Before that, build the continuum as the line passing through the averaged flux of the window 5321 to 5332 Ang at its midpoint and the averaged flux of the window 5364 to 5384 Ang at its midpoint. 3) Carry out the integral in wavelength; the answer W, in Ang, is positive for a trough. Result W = 0.7 Ang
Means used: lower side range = 7.85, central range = 7.57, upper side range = 7.89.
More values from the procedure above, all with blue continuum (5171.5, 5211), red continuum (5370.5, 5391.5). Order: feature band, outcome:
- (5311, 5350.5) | 0.2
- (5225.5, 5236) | 0.5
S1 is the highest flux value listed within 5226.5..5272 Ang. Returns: 8.76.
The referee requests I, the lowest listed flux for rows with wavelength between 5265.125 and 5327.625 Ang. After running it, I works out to 6.85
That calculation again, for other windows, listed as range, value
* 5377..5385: 7.25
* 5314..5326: 7.65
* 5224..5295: 6.48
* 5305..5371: 7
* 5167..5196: 6.15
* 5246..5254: 8.57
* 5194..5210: 6.69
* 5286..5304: 7.4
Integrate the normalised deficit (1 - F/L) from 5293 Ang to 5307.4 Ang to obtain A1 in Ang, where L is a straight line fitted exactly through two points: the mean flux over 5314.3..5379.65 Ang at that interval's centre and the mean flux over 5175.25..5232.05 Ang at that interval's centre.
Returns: -0.4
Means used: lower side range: 7.65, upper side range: 7.9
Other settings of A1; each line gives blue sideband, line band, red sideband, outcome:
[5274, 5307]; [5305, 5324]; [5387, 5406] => 0.5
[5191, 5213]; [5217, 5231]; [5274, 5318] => -0.1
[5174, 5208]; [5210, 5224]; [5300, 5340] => -0.5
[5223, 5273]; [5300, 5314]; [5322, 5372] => 0.7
